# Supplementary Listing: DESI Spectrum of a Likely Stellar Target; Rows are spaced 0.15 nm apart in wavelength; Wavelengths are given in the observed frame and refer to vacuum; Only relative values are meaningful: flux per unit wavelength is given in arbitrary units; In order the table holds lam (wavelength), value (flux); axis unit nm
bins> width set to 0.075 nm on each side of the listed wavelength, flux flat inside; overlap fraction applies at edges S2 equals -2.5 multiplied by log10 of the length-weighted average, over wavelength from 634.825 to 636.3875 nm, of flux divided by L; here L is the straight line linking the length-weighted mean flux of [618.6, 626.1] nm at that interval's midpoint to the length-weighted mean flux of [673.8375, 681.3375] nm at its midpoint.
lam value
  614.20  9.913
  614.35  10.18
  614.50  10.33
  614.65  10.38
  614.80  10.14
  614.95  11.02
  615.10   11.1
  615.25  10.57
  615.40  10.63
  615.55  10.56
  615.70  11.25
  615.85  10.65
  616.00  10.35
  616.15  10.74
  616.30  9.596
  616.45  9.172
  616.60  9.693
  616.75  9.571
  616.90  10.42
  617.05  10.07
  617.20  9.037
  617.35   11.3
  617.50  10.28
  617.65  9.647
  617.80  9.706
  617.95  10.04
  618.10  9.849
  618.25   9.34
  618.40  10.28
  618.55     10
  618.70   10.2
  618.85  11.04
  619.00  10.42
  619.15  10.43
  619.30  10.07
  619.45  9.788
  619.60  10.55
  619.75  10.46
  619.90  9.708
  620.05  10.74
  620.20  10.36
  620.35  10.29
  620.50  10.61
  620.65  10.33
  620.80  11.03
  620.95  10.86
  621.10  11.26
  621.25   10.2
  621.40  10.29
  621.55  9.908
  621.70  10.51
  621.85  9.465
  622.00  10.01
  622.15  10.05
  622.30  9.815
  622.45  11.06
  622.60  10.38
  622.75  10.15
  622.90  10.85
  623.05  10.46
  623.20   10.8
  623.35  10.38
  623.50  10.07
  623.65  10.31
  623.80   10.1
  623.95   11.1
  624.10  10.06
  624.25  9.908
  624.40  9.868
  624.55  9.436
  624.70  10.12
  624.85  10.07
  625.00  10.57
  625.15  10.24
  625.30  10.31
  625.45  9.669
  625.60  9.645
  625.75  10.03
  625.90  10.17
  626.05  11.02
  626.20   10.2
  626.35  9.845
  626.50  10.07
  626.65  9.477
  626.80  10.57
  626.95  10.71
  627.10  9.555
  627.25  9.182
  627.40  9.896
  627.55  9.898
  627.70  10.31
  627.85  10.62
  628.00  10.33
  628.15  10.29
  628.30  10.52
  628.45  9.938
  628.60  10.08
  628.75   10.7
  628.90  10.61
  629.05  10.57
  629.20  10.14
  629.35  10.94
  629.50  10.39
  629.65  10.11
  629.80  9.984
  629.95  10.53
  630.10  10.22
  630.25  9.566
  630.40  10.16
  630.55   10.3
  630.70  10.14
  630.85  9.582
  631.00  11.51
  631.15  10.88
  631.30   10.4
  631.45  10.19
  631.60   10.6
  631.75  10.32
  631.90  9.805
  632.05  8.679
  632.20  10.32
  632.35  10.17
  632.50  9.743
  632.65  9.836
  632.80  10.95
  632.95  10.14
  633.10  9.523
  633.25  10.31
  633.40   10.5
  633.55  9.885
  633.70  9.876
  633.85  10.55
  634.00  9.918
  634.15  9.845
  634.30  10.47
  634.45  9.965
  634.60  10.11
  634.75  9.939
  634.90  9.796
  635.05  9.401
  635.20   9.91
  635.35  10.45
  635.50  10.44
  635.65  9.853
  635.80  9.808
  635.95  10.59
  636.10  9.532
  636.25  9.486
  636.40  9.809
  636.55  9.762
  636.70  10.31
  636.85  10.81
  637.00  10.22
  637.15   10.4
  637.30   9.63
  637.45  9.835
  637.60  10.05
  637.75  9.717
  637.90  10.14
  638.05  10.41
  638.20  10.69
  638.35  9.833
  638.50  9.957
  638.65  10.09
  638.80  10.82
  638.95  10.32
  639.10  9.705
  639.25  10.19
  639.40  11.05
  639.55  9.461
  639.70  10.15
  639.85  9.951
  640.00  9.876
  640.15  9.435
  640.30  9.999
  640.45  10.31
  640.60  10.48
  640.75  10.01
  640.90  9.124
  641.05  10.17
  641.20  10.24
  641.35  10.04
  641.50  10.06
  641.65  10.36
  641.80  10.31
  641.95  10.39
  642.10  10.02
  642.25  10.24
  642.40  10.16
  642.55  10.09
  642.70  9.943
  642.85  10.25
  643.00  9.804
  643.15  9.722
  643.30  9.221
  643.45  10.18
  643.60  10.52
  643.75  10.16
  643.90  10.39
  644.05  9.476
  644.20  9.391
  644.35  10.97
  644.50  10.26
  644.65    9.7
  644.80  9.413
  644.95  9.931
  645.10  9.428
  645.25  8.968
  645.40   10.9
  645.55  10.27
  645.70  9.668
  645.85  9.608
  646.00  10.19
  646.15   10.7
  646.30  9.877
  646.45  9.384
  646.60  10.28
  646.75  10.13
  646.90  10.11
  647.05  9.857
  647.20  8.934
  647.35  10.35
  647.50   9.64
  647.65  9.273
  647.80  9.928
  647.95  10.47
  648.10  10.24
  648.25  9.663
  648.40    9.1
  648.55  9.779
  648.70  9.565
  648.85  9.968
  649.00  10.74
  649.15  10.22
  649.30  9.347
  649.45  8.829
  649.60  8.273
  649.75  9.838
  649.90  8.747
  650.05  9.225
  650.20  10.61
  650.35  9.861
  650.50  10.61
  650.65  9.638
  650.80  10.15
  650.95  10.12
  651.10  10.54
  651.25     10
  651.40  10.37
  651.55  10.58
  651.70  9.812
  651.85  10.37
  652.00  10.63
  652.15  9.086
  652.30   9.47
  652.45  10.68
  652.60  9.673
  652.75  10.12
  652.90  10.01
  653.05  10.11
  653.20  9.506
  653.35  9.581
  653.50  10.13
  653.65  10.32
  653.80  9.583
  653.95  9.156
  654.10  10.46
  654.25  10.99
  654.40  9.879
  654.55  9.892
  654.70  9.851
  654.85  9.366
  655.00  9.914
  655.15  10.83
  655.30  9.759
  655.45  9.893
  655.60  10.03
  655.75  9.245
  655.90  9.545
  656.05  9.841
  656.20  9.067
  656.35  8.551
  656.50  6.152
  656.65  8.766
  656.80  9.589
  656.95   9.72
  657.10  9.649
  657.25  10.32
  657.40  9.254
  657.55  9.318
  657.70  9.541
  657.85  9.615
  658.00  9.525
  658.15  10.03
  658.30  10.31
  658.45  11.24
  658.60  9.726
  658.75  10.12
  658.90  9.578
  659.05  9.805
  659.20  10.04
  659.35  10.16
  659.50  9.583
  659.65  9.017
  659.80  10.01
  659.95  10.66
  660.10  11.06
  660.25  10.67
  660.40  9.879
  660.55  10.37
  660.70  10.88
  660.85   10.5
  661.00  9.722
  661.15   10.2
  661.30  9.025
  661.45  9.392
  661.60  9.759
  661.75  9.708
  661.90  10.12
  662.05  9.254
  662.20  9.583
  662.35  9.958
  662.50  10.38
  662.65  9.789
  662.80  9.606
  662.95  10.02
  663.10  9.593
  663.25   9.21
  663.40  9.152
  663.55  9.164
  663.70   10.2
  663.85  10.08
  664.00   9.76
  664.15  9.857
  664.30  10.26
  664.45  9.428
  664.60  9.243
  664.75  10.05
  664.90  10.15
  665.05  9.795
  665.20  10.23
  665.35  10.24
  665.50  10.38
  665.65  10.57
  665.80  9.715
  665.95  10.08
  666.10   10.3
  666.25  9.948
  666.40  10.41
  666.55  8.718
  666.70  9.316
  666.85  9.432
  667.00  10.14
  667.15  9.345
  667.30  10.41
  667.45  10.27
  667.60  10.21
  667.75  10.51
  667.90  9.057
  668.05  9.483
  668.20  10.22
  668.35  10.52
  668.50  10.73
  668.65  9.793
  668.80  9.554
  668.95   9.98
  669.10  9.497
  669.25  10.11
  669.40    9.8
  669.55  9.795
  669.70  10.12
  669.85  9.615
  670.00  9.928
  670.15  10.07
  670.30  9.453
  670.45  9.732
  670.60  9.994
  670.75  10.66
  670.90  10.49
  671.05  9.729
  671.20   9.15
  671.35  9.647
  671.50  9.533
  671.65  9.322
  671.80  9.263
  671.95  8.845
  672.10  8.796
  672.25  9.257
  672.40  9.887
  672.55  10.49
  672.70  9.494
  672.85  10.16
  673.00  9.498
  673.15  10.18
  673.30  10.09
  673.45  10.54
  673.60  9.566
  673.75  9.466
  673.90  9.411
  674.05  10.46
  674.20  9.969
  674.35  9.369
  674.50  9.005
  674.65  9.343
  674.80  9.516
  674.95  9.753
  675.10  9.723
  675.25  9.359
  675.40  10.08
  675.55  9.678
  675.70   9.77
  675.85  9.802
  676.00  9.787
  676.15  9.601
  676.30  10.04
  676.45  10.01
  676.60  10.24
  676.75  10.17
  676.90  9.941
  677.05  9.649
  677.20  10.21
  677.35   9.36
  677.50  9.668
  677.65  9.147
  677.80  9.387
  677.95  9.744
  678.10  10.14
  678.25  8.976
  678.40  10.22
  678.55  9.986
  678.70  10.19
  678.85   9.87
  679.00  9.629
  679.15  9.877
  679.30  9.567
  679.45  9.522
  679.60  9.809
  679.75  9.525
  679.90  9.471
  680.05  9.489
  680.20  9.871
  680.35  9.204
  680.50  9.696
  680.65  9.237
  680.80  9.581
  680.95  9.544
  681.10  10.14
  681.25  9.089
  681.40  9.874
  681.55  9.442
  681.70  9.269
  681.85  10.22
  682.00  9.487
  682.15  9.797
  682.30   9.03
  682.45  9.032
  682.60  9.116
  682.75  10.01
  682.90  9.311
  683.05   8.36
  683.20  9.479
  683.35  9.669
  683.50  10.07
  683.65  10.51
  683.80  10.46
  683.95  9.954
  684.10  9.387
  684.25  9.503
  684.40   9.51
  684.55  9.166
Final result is 0.03 mag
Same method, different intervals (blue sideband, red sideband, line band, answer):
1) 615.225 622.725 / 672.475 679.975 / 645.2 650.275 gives 0.024 mag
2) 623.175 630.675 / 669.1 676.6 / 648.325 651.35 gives 0.022 mag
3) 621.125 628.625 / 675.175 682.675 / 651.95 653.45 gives 0.004 mag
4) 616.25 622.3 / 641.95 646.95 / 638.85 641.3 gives -0.002 mag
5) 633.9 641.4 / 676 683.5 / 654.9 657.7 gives 0.051 mag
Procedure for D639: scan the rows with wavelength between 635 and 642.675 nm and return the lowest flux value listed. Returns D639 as 9.124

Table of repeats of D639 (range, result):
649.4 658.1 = 6.152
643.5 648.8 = 8.934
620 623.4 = 9.465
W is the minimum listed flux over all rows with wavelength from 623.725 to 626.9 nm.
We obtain 9.436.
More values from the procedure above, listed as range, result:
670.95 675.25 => 8.796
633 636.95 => 9.401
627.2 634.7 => 8.679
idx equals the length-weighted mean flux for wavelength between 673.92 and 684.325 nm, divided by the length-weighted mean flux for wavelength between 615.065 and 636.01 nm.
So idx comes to 0.95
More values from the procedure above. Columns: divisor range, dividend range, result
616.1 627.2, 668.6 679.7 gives 0.96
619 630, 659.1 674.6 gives 0.96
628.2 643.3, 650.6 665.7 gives 0.97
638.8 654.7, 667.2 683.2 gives 0.98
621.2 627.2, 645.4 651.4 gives 0.97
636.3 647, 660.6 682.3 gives 0.97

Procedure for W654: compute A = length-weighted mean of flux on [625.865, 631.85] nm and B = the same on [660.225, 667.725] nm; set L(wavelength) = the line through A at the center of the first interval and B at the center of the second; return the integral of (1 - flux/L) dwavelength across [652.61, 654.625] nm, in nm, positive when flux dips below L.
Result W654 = 0.01 nm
